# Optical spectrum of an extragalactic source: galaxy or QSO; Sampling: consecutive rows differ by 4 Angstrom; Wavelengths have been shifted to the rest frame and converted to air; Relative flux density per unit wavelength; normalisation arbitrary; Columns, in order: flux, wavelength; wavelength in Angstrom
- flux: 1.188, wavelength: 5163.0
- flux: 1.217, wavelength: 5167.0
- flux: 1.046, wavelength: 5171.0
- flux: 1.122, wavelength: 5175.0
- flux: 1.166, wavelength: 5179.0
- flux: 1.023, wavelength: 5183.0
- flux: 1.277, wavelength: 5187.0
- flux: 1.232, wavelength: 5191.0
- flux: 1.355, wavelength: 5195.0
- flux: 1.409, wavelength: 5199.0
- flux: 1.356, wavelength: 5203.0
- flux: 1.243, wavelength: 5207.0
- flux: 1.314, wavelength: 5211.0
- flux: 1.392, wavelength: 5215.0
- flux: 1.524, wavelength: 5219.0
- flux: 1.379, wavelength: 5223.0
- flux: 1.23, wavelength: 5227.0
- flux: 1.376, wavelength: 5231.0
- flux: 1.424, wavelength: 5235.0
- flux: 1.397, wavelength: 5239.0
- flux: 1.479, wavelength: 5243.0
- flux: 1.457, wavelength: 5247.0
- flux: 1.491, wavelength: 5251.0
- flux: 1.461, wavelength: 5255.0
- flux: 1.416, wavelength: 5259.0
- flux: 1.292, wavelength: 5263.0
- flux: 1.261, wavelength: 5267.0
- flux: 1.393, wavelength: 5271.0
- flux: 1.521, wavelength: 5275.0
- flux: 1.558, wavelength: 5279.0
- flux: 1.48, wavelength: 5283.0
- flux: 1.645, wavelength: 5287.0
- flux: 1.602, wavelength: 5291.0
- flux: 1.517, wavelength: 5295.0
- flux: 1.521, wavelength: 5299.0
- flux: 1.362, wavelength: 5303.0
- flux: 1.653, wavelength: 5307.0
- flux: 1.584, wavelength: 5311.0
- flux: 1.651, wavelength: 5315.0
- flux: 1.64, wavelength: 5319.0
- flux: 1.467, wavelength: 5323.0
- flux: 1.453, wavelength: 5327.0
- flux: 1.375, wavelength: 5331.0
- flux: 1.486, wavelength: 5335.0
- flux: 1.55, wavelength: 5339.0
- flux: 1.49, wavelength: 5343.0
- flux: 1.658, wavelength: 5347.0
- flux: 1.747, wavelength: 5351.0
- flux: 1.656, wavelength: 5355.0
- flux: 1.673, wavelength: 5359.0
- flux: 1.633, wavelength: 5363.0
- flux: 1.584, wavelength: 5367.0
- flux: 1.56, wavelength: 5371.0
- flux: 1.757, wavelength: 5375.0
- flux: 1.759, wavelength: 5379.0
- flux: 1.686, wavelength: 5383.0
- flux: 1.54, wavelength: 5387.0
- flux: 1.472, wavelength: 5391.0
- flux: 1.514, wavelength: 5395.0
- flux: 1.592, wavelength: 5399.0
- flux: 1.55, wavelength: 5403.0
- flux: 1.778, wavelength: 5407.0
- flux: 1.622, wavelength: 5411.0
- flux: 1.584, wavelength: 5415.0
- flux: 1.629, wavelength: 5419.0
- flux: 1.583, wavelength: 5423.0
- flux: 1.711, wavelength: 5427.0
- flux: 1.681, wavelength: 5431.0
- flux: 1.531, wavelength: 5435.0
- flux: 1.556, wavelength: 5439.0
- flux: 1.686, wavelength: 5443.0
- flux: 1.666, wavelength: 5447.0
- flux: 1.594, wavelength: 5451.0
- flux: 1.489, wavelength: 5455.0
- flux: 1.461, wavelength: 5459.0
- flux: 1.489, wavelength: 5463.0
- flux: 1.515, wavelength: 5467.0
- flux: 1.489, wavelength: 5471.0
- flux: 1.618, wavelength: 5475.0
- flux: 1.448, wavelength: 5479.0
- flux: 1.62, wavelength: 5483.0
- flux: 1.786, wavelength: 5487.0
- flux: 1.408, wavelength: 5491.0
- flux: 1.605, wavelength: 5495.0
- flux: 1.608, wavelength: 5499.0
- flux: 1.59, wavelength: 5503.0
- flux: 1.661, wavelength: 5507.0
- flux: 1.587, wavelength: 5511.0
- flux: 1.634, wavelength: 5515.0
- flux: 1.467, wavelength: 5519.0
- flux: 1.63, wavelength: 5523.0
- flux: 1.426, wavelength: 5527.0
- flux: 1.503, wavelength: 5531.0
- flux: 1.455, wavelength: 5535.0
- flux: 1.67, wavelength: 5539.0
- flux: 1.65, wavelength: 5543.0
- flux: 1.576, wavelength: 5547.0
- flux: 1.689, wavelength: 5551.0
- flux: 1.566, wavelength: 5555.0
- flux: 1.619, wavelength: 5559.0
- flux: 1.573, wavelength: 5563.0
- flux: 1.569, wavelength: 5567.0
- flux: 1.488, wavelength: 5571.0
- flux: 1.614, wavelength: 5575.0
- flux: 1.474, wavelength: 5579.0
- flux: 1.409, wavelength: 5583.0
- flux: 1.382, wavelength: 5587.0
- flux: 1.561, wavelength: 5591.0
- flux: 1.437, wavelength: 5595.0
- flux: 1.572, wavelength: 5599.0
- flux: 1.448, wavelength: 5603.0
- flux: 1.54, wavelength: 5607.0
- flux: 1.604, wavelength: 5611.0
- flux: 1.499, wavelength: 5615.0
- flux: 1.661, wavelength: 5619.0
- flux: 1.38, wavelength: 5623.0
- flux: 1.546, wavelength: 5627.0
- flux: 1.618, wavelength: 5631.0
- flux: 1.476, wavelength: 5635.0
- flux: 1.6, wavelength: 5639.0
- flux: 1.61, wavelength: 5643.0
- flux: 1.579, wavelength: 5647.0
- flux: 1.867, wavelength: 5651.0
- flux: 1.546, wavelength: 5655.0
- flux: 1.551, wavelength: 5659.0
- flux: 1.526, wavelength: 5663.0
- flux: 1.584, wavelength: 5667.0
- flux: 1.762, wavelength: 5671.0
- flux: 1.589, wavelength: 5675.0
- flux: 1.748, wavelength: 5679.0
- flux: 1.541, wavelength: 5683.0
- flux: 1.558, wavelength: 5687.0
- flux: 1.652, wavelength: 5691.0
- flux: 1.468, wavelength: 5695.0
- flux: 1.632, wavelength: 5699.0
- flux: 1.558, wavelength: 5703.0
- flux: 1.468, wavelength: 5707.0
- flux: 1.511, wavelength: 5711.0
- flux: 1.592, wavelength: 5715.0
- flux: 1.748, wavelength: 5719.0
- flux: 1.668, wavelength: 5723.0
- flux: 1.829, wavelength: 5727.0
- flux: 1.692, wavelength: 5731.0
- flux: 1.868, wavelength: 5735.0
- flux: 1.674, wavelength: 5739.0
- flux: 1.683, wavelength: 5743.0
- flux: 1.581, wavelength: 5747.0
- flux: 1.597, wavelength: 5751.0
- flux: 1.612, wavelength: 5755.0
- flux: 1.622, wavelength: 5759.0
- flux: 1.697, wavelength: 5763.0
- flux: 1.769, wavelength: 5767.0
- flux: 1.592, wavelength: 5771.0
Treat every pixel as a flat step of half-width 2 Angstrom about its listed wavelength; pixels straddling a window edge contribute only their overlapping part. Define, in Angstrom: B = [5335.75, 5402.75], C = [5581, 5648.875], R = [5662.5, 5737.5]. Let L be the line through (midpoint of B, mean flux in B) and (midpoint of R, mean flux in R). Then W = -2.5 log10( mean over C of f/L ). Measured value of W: 0.07 mag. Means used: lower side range 1.61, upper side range 1.63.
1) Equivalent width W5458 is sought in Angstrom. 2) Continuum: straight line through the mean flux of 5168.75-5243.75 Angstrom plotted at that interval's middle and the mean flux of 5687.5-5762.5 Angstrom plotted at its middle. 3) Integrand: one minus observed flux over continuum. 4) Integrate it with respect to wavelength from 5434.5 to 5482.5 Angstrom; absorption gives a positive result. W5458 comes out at -2.80 Angstrom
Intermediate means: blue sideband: 1.3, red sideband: 1.64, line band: 1.55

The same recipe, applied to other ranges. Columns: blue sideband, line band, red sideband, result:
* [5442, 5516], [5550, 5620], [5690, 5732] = 2.6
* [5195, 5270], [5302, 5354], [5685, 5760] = -4.4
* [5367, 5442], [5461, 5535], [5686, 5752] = 3.0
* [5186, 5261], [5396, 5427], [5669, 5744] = -2.9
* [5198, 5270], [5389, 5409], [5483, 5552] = -1.1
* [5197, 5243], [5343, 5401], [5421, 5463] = -4.0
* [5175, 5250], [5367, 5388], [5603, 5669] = -3.5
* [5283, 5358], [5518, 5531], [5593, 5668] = 0.4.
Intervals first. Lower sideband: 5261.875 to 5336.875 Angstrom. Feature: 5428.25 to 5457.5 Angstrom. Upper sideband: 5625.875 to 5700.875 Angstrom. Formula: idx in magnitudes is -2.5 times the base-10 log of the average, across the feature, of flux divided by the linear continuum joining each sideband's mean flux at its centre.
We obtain -0.04 mag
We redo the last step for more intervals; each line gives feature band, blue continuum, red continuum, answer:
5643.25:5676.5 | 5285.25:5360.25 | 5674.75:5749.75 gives 0.00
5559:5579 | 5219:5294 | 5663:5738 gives 0.01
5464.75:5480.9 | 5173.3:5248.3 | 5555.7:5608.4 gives -0.04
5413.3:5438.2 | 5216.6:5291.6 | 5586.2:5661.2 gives -0.09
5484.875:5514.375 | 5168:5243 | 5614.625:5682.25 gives -0.08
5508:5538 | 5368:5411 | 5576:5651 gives 0.02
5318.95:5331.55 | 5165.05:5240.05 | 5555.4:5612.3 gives -0.08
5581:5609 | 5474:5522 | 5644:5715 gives 0.08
